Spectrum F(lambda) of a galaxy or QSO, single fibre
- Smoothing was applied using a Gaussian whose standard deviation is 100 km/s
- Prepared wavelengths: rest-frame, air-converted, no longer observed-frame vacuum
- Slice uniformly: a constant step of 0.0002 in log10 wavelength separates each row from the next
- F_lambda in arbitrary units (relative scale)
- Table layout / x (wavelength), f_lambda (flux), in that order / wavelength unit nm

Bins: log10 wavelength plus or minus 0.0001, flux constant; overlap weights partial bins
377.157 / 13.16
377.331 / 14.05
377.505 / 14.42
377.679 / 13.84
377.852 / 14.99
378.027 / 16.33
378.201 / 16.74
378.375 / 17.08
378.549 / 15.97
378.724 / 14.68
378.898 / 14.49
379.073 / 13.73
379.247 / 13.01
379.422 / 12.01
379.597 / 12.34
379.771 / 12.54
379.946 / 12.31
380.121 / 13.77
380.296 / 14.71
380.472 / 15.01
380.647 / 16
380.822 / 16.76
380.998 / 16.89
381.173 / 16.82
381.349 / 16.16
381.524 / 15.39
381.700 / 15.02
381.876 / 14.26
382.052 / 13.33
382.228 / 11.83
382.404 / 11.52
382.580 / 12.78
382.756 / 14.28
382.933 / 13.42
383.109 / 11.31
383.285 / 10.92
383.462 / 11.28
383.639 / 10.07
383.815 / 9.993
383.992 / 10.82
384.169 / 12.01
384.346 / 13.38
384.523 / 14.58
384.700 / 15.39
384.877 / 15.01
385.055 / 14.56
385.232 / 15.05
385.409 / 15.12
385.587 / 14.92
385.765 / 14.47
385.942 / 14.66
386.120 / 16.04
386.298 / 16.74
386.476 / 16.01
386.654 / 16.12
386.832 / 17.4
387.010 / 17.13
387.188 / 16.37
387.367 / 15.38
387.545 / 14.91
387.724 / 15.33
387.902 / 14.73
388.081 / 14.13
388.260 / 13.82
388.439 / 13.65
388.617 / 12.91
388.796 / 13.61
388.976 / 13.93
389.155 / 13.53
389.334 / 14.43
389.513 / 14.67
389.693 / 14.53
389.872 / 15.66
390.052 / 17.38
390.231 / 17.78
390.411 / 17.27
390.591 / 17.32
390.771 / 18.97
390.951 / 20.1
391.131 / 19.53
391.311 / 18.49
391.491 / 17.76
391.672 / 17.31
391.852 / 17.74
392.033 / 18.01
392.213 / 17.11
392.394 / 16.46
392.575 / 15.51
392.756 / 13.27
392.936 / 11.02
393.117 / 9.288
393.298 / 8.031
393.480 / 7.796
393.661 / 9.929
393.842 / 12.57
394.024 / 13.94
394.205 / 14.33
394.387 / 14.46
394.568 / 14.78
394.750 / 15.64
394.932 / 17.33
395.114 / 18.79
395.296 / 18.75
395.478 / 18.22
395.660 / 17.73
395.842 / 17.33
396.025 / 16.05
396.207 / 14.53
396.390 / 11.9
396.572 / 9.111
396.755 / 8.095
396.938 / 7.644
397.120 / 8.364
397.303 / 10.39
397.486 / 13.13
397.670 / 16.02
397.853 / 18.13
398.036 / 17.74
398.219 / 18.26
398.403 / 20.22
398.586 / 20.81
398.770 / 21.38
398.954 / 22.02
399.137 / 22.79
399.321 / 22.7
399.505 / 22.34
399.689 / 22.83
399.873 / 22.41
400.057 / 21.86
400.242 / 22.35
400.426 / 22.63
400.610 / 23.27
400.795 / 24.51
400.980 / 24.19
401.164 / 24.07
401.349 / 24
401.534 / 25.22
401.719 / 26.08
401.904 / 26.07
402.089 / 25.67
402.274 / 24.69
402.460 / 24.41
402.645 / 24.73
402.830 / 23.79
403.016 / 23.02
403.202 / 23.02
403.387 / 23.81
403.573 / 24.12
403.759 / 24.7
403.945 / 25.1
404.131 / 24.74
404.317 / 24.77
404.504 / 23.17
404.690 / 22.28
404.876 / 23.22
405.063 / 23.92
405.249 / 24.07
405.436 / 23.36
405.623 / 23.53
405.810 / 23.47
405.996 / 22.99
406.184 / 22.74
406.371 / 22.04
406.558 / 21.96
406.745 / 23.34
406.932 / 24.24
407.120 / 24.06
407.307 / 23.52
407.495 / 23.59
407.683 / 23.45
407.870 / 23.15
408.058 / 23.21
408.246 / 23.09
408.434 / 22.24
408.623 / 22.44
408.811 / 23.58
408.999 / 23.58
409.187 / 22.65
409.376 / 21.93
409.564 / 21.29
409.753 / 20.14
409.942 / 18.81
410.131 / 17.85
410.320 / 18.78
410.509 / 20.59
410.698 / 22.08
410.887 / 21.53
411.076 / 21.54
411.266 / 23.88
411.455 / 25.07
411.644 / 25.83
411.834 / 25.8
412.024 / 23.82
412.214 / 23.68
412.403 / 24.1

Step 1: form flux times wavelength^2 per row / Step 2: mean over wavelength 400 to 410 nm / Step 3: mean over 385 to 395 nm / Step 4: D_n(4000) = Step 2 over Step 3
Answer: 1.7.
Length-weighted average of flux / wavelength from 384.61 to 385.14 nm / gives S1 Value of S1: 15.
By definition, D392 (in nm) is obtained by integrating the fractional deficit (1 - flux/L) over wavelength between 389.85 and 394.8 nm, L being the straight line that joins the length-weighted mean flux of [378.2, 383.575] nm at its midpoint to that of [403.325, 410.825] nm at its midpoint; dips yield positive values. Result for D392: 0.699 nm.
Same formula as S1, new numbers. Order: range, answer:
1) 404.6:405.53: 23.4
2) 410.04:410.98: 20.2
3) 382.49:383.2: 12.9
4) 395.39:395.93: 17.8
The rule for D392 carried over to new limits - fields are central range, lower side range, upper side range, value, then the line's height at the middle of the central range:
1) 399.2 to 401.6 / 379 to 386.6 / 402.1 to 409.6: -0.23 nm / 21.2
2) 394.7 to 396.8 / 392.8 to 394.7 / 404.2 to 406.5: -0.28 nm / 13.7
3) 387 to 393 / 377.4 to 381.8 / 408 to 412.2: 0.52 nm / 17.4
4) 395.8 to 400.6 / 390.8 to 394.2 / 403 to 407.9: 0.34 nm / 18.6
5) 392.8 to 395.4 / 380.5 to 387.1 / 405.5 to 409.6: 0.68 nm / 18.1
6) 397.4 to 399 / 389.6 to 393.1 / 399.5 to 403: 0.24 nm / 21.7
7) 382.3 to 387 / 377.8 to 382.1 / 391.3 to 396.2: 0.34 nm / 14.9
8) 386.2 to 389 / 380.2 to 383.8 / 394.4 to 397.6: -0.26 nm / 13.9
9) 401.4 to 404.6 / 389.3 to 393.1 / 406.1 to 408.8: -0.49 nm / 21.3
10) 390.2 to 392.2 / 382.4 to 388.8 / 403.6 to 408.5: -0.18 nm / 16.7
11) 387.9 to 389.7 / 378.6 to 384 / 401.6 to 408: 0.31 nm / 16.8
